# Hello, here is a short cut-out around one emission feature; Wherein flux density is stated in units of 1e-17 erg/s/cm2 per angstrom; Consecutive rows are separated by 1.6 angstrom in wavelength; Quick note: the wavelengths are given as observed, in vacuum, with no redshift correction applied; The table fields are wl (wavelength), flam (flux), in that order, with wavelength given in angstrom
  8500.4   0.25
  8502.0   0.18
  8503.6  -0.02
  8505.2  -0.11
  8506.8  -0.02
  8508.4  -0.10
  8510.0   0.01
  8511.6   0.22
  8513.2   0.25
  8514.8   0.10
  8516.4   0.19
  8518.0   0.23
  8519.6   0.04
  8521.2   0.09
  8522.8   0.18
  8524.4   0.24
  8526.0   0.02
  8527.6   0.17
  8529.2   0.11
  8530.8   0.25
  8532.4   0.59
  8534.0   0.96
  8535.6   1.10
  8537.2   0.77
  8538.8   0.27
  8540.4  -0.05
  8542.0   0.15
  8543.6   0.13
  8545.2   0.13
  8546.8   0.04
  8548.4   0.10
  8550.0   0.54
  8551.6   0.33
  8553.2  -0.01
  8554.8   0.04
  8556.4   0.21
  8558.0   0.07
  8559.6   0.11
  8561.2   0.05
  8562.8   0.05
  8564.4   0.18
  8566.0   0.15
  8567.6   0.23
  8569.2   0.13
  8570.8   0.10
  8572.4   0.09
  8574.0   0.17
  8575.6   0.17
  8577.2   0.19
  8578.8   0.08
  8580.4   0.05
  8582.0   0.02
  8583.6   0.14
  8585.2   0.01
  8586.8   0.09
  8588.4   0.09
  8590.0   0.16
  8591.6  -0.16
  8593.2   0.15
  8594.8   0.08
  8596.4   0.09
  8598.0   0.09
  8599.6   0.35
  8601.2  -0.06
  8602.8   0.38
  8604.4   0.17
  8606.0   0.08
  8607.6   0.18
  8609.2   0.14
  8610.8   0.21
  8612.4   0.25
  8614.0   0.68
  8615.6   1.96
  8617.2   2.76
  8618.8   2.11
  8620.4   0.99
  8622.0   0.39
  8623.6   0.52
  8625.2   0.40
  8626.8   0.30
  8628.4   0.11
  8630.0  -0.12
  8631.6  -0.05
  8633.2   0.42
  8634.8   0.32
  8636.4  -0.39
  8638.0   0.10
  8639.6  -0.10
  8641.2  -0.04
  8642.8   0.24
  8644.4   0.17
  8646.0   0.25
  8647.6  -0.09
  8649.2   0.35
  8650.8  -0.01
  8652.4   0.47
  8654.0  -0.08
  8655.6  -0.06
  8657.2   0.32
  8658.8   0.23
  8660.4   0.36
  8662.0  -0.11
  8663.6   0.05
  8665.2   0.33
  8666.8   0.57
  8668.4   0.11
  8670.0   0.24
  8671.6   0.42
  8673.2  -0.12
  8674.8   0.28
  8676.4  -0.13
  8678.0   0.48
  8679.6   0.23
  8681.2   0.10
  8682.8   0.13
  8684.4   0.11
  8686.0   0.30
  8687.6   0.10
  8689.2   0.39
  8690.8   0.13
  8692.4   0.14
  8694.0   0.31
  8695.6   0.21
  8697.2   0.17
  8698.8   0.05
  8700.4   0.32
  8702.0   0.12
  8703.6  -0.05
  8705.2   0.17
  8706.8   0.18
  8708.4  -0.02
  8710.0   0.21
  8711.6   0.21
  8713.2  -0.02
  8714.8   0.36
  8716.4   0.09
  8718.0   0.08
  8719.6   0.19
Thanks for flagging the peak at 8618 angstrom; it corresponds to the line [O III] 5007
